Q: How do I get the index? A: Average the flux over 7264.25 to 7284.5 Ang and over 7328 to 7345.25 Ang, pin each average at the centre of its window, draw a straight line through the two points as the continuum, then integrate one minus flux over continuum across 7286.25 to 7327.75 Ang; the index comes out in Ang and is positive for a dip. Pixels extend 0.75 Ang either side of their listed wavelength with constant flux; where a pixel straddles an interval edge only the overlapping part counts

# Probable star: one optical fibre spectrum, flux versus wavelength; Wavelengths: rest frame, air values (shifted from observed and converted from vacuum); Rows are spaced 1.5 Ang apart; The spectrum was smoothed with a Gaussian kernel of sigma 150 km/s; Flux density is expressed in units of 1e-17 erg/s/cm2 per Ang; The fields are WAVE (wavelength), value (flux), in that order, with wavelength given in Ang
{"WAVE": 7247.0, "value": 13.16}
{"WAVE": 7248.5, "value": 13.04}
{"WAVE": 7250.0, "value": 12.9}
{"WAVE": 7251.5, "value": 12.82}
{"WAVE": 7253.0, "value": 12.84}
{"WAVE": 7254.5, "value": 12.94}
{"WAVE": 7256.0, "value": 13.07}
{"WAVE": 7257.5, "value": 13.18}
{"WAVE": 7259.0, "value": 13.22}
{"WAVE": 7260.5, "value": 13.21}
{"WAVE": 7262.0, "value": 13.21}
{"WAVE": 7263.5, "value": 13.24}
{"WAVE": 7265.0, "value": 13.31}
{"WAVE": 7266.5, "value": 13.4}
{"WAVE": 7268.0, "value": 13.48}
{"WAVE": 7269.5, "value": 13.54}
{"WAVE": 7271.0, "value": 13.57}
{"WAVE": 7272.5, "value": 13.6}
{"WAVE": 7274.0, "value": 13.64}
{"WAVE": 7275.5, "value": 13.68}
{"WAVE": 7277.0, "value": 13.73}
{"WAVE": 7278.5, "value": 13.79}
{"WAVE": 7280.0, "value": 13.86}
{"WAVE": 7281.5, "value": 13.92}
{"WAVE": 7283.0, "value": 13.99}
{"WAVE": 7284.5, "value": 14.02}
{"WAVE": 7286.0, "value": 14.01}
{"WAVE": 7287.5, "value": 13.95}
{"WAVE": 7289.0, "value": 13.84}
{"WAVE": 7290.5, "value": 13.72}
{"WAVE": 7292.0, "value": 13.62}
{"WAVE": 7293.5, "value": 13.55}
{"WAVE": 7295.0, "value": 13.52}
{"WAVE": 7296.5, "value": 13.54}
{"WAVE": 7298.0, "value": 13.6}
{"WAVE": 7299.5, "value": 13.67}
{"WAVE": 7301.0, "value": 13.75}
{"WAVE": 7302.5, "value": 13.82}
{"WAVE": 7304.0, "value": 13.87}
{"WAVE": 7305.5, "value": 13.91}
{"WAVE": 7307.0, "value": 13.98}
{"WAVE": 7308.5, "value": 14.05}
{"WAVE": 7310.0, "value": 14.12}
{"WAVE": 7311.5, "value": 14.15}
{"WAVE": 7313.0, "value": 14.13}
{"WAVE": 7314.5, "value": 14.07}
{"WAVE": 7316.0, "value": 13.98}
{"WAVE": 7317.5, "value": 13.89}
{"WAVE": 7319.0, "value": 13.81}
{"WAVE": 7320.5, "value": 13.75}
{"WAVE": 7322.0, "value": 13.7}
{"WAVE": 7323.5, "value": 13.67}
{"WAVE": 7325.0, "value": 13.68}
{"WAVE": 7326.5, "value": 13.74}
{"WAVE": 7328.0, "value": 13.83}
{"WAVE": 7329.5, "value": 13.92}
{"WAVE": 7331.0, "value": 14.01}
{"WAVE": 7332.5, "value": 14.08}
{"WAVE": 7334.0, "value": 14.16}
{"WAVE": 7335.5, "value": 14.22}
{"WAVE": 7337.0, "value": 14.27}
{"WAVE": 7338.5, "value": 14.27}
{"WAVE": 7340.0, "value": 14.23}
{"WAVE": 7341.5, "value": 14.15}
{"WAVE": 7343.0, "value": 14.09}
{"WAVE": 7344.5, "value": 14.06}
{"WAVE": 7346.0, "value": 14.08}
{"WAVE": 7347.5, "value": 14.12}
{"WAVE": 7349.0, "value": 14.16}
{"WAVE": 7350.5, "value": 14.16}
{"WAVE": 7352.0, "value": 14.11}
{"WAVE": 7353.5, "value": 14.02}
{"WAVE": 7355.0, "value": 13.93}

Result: 0.3 Ang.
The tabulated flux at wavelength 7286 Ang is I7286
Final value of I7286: 14.01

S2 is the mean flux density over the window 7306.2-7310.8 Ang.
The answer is 14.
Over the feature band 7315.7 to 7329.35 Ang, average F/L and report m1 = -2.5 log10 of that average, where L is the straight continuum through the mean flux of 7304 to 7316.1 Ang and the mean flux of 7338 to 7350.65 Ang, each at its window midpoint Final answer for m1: 0.02 mag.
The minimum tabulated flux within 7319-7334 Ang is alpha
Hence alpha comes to 13.67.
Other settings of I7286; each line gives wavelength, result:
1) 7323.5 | 13.67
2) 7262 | 13.21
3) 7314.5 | 14.07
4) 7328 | 13.83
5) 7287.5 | 13.95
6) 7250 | 12.9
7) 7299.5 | 13.67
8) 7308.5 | 14.05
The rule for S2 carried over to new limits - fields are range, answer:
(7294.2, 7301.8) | 13.6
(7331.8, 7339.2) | 14.2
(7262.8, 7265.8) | 13.3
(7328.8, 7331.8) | 14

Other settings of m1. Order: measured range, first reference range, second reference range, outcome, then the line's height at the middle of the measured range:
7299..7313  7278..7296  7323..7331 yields -0.01 mag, 13.8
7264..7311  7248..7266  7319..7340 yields -0.02 mag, 13.5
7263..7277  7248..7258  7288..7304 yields -0.02 mag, 13.2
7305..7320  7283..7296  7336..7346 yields 0.00 mag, 14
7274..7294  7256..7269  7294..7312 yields -0.02 mag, 13.6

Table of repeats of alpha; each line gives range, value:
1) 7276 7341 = 13.52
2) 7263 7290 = 13.24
